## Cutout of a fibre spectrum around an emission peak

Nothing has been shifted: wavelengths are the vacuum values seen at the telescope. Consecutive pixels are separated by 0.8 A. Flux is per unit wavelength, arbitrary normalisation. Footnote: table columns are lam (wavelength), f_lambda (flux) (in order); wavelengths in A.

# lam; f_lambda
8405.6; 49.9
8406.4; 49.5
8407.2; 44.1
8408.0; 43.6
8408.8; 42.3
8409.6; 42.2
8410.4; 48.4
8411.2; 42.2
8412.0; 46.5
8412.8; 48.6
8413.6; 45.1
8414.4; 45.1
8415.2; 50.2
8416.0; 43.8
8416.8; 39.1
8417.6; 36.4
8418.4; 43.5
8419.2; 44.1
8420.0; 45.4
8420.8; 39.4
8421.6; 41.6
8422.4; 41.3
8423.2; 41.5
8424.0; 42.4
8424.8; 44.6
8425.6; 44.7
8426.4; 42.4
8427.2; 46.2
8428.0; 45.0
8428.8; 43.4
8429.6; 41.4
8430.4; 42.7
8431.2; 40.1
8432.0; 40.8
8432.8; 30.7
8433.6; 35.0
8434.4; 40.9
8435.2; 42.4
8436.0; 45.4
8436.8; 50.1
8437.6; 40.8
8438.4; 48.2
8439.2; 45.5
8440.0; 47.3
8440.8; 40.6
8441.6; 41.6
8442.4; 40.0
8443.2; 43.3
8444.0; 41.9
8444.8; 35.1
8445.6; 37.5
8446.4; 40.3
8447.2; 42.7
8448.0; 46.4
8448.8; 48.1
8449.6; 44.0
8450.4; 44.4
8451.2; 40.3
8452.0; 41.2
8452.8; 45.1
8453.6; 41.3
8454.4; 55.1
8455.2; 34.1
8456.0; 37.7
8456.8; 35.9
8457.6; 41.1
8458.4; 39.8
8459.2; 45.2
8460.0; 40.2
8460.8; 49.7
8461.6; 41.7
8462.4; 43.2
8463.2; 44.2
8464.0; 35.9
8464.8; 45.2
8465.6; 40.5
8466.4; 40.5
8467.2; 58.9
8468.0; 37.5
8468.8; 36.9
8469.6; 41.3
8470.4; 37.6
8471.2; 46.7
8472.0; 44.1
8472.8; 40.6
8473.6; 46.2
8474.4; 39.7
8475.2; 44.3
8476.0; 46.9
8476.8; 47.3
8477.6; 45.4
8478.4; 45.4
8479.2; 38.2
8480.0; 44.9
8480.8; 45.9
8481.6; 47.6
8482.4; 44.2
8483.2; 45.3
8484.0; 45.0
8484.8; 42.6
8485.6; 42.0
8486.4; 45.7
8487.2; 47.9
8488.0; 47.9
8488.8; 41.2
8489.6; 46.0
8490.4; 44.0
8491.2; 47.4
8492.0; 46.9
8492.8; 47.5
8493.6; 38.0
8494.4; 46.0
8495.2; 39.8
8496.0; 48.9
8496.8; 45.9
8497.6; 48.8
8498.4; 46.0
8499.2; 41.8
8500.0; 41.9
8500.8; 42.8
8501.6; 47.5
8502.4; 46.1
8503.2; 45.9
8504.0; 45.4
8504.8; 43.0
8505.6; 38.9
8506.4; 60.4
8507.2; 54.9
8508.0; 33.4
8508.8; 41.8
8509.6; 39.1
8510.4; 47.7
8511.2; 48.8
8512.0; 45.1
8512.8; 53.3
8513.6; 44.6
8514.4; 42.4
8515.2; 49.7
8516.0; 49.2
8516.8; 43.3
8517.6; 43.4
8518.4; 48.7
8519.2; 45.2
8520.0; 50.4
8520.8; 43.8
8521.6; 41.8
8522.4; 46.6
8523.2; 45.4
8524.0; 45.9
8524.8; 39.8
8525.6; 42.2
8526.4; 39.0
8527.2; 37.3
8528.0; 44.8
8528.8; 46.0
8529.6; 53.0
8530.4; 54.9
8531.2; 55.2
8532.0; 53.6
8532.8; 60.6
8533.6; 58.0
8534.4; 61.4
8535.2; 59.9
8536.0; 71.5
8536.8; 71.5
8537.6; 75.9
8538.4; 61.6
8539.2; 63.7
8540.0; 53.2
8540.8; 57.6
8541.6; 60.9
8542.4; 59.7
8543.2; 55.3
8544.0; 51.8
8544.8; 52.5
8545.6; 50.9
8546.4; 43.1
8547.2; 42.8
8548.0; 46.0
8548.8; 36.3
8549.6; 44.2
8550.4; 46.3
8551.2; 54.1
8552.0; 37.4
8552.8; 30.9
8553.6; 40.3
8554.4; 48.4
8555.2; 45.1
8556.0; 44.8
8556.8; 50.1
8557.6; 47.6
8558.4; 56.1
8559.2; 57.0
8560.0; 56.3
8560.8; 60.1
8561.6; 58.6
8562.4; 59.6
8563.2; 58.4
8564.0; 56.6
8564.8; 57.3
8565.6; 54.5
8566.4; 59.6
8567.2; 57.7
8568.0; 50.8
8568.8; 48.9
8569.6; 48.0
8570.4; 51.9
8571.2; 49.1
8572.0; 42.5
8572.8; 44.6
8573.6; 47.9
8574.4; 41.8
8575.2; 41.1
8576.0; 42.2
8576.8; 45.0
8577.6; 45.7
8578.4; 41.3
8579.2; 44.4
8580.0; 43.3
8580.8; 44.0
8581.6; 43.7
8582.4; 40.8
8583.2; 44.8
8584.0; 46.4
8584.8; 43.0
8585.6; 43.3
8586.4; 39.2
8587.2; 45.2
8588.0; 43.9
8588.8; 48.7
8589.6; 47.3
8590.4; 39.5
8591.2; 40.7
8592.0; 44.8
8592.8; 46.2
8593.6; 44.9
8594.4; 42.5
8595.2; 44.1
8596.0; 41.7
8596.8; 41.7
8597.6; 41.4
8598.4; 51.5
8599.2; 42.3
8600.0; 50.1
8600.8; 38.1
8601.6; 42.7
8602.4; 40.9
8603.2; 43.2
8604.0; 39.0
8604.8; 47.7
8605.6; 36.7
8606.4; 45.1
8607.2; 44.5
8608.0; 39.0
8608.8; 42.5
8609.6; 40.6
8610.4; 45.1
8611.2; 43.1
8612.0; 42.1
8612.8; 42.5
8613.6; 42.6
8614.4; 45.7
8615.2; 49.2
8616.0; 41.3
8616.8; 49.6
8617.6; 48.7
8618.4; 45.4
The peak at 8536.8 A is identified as H-alpha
